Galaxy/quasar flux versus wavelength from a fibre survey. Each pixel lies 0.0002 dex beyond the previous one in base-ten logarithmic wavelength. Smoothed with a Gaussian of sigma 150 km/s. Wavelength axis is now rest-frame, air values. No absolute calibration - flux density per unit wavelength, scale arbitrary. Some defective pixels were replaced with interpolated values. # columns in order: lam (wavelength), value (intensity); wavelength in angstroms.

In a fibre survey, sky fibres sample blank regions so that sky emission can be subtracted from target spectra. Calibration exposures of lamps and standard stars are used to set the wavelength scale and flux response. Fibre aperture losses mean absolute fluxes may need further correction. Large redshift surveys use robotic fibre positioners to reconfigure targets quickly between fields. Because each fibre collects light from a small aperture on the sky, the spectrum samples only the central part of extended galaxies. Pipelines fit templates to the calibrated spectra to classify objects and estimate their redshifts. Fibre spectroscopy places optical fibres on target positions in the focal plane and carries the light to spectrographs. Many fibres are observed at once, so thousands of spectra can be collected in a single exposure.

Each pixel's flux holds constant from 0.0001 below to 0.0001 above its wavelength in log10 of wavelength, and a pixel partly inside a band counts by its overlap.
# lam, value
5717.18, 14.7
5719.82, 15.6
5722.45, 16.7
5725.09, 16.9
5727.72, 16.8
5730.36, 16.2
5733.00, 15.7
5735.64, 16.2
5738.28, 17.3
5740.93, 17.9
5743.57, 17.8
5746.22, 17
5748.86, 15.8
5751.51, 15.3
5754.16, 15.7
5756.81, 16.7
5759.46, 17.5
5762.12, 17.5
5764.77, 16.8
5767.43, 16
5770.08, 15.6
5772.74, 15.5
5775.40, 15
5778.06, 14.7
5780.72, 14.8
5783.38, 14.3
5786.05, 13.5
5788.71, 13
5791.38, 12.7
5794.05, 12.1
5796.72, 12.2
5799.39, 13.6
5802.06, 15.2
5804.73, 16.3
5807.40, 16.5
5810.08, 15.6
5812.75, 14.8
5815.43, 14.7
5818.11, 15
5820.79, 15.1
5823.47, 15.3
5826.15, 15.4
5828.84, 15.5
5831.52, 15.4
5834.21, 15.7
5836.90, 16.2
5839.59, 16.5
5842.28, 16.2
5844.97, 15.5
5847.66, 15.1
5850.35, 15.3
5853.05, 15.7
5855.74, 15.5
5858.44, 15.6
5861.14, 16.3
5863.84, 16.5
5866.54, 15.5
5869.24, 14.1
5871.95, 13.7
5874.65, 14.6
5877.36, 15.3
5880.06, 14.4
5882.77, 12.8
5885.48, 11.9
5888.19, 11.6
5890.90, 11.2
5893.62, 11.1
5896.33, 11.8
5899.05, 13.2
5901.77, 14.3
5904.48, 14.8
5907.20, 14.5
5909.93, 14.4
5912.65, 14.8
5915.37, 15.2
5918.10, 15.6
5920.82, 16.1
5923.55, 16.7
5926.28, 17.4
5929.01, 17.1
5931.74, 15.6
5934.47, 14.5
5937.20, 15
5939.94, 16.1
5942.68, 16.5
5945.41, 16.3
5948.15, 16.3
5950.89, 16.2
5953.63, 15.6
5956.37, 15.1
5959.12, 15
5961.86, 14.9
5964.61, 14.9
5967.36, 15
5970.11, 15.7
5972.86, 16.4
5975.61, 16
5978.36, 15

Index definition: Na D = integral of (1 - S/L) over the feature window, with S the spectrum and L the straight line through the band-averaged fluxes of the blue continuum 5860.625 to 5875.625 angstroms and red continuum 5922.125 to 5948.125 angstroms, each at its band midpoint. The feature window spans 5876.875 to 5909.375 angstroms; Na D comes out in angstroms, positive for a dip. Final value 5.1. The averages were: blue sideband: 15.1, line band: 13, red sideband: 16.1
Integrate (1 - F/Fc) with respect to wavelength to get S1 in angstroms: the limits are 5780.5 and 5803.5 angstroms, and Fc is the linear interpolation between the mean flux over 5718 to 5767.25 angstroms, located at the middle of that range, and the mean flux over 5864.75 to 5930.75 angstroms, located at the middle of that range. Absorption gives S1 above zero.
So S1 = 3.5 angstroms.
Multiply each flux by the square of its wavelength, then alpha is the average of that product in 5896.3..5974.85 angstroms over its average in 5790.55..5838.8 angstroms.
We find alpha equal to 1.08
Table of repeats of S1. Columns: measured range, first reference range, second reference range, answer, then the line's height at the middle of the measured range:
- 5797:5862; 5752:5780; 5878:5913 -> -3.75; 14.6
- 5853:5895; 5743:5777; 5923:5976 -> 5.08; 16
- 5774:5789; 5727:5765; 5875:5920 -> 1.55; 16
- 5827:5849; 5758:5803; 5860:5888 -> -1.90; 14.5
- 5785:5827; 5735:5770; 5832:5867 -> 4.58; 16.2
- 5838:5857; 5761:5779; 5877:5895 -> -2.92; 13.6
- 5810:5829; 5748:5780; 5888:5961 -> 0.61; 15.6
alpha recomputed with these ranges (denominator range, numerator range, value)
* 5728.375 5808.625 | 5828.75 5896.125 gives 0.98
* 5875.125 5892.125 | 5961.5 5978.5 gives 1.23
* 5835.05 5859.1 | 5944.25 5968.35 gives 1.02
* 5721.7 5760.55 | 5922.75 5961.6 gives 1.03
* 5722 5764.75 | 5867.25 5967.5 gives 0.94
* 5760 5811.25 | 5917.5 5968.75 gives 1.12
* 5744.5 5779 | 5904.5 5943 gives 1.02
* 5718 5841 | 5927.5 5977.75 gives 1.07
